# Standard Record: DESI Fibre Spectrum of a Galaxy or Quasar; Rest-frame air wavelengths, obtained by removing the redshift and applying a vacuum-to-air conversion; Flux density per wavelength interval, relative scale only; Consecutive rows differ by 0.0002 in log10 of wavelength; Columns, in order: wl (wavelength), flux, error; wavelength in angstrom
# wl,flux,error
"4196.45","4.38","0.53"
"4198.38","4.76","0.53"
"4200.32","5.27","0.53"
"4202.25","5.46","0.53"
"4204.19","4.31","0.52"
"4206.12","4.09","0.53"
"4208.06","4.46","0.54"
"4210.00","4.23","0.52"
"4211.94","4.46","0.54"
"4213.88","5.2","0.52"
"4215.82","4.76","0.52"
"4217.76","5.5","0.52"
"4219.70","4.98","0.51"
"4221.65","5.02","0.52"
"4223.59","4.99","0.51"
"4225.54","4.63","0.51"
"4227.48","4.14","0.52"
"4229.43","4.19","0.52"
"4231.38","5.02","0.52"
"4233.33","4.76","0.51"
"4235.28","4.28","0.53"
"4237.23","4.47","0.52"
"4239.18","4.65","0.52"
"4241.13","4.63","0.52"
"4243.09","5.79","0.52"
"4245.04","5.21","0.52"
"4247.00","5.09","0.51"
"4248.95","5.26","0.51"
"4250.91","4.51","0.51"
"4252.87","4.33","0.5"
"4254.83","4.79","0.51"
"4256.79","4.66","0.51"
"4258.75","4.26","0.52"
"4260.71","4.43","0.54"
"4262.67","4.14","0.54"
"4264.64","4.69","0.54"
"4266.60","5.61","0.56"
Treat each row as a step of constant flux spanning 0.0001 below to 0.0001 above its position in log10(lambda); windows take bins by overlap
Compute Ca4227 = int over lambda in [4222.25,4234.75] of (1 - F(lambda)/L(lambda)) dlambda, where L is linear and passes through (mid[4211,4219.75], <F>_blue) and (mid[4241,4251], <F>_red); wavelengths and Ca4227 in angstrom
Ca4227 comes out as 1.1 angstrom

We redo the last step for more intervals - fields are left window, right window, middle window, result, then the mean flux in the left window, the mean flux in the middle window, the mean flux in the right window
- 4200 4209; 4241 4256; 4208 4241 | 0.77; 4.68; 4.7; 4.96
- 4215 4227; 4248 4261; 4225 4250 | -0.01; 4.95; 4.78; 4.61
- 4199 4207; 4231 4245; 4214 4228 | -0.29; 4.79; 4.91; 4.82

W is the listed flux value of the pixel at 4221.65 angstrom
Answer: 5.02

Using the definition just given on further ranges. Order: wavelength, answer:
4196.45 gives 4.38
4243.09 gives 5.79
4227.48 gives 4.14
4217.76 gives 5.5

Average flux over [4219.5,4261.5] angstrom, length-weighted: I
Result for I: 4.73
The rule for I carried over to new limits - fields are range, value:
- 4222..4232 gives 4.61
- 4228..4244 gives 4.7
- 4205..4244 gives 4.71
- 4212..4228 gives 4.9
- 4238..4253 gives 4.96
